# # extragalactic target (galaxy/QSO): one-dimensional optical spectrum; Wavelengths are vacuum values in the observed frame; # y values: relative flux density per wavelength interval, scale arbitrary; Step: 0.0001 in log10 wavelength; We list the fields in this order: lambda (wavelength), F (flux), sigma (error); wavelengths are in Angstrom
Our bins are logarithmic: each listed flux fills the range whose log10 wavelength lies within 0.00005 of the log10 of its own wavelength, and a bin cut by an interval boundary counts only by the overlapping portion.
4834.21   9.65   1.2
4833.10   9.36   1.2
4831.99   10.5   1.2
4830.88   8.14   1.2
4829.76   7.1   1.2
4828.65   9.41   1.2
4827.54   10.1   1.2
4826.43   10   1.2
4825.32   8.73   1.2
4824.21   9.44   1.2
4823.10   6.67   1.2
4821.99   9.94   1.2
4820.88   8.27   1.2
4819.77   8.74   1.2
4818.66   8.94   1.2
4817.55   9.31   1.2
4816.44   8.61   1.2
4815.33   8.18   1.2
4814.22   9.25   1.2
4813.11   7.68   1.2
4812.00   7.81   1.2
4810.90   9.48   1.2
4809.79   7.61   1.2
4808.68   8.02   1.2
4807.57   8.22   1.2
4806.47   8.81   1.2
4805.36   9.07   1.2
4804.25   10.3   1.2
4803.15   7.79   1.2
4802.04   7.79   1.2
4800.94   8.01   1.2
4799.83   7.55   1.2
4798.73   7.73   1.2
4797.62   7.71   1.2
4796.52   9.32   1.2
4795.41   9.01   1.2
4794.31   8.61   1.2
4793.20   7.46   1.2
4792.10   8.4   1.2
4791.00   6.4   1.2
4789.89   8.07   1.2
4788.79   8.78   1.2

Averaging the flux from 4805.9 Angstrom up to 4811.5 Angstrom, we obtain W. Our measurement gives 8.43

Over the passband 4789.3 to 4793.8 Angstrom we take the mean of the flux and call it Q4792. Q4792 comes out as 7.6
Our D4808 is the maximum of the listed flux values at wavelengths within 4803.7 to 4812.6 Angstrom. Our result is 10.3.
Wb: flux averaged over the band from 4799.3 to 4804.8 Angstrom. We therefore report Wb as 8.29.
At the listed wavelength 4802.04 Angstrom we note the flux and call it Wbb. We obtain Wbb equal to 7.79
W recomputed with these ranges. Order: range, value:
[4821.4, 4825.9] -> 8.71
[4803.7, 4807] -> 9.38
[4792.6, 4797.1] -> 8.59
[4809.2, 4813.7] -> 8.15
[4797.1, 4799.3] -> 7.72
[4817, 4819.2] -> 9.12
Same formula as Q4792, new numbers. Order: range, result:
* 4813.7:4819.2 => 8.85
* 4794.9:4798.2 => 8.65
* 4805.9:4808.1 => 8.53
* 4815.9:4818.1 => 8.96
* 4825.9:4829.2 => 9.85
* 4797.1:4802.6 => 7.75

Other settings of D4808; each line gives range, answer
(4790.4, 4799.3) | 9.32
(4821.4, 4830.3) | 10.1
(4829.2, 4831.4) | 8.14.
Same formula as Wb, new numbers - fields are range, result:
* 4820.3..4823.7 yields 8.31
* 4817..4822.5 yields 9.03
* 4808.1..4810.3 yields 7.8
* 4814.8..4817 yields 8.39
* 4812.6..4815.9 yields 8.37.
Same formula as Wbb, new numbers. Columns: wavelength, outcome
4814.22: 9.25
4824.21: 9.44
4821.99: 9.94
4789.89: 8.07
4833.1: 9.36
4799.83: 7.55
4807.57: 8.22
